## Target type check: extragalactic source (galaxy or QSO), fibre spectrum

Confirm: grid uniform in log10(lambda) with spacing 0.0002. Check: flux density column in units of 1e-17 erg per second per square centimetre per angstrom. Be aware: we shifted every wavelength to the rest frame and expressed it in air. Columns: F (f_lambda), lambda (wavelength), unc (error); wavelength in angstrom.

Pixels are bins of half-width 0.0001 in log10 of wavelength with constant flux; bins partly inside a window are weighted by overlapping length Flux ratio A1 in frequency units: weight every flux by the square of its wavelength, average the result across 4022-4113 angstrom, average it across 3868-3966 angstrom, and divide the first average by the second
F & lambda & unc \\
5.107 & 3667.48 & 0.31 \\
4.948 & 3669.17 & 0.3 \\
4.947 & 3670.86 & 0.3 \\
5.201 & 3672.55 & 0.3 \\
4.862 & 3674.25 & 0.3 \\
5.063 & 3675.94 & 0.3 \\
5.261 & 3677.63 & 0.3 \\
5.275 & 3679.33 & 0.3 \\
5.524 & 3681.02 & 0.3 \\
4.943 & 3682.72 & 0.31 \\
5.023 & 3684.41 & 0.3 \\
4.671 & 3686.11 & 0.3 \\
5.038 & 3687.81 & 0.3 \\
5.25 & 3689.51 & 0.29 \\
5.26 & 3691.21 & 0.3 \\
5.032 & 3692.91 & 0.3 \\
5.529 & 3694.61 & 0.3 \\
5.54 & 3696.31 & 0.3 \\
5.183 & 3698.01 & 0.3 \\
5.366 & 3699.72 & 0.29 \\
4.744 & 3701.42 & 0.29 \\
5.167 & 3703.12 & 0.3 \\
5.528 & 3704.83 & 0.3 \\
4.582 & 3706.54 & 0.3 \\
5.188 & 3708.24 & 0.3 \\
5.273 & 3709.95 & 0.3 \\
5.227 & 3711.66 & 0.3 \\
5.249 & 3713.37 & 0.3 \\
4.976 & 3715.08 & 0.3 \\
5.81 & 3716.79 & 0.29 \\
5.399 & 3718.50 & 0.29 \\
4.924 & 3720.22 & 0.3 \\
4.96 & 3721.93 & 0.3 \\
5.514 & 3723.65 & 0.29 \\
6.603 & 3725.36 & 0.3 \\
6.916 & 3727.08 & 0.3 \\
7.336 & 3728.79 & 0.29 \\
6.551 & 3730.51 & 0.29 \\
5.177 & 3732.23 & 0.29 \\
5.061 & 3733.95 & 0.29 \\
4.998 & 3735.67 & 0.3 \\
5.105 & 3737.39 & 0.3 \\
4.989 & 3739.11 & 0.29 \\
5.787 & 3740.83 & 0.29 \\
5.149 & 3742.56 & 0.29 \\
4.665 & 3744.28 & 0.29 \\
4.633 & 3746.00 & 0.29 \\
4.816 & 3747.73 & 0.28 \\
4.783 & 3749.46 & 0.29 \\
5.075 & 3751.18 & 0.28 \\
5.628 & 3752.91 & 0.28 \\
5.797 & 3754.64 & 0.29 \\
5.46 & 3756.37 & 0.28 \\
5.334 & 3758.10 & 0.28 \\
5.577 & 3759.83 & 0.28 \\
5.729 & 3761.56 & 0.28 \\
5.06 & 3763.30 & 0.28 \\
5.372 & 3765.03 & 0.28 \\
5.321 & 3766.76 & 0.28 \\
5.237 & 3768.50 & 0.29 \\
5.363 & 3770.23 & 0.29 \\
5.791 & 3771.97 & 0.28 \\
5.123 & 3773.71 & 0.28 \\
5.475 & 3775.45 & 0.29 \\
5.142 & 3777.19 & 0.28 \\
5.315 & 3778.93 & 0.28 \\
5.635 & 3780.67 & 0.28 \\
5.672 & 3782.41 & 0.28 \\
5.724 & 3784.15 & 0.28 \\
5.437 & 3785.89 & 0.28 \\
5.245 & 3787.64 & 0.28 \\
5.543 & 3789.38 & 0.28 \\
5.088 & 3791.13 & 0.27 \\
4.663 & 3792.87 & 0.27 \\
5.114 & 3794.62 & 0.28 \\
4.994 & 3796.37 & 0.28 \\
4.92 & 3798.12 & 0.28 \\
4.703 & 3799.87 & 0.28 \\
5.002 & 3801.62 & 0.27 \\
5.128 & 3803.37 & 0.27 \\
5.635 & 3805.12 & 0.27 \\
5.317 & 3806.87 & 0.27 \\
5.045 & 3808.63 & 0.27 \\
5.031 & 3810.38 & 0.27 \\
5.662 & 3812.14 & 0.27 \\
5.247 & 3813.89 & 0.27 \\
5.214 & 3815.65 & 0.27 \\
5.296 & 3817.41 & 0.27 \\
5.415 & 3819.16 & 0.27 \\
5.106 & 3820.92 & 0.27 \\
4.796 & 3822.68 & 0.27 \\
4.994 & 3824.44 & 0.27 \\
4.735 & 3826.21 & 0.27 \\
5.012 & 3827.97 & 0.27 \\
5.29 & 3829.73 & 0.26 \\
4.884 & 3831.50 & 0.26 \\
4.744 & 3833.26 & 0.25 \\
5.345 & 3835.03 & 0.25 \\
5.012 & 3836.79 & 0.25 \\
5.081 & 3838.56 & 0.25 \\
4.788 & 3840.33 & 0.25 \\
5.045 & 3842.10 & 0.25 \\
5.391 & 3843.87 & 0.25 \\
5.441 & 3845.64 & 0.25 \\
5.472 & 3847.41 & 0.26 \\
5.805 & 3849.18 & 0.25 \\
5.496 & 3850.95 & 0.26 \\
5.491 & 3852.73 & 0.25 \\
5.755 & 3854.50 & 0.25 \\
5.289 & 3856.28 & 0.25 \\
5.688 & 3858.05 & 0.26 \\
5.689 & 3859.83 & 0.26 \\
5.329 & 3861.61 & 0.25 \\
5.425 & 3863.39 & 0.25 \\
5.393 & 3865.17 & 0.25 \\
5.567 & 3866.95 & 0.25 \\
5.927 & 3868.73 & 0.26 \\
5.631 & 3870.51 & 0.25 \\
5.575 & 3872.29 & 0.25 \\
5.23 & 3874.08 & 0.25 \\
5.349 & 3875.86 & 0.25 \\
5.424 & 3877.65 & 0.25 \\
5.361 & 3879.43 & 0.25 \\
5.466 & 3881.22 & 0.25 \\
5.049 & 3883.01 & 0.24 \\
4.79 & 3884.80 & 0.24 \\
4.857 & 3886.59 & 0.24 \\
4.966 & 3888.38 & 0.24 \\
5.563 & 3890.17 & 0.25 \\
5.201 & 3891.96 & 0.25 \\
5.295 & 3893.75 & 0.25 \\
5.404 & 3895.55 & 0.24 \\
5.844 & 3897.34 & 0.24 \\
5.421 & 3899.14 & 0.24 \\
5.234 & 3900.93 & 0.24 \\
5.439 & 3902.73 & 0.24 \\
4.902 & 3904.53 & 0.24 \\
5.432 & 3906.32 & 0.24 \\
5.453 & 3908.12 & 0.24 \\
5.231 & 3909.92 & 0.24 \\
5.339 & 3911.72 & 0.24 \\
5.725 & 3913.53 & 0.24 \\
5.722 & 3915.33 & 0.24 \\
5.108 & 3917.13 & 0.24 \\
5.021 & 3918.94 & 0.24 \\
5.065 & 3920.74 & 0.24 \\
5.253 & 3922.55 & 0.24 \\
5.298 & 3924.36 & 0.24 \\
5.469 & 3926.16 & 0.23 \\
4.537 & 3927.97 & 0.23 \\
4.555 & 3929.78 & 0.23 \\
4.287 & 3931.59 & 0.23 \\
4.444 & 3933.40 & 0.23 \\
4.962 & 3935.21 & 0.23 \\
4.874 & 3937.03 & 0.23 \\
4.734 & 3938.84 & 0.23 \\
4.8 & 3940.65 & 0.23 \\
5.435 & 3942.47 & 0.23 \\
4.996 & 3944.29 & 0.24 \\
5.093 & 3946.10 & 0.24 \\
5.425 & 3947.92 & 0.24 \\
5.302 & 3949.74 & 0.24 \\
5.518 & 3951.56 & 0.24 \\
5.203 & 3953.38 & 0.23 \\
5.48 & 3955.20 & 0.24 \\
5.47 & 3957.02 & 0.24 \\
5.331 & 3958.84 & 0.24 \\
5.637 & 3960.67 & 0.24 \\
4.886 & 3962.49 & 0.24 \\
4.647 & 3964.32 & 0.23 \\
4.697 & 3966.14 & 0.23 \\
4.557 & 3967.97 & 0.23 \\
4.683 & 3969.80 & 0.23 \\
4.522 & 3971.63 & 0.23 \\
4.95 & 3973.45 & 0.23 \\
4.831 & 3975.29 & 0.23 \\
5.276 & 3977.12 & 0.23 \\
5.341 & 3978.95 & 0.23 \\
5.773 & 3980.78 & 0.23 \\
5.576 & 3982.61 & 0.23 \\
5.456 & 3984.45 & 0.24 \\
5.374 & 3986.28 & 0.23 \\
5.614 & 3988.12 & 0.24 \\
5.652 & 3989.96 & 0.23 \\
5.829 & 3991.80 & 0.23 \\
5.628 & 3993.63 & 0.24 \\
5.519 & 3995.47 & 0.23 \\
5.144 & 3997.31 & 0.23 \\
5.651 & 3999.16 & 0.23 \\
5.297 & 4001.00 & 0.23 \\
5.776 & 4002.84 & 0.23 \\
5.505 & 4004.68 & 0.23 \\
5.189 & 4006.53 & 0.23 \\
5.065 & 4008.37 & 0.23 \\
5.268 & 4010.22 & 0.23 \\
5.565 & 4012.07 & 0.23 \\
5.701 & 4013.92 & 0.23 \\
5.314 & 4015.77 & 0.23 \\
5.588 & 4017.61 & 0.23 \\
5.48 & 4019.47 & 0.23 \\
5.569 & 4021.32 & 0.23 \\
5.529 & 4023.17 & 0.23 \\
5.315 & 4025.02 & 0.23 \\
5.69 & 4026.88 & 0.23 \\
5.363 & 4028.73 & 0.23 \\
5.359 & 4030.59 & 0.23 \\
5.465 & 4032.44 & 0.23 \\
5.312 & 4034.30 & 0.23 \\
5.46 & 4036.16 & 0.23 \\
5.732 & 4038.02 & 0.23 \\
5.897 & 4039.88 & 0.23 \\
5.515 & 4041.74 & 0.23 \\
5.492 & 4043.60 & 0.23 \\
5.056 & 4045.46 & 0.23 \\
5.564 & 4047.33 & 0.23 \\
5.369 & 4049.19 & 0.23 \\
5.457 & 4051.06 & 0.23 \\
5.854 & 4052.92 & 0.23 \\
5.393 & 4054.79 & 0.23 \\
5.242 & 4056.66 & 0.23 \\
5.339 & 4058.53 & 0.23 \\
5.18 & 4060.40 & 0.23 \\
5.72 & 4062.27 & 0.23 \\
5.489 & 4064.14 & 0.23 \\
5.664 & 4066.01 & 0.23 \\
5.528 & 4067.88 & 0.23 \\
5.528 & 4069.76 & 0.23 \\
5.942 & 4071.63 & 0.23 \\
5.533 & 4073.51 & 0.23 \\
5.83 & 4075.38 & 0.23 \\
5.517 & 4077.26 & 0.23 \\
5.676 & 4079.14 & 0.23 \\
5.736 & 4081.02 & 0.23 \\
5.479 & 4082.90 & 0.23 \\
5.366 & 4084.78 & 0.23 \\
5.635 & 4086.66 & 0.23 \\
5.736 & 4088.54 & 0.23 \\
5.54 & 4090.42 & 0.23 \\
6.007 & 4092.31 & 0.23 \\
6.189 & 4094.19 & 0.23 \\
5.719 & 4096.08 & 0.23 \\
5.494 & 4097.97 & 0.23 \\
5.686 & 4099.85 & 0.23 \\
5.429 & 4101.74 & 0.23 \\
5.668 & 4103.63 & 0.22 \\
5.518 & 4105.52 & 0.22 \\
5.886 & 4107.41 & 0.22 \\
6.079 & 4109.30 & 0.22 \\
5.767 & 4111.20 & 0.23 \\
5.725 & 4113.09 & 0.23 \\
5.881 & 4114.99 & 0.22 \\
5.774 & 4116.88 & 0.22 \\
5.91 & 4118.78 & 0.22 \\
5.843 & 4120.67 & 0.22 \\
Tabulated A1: 1.16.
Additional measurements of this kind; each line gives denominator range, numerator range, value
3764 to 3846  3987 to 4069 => 1.18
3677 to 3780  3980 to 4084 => 1.21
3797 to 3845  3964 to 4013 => 1.13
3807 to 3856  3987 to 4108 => 1.19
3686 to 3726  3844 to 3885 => 1.13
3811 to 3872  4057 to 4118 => 1.21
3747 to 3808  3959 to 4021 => 1.12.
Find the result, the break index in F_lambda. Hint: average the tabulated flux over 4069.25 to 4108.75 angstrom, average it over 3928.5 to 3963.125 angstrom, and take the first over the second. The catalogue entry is 1.12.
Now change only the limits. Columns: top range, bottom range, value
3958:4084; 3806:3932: 1.03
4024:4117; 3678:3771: 1.05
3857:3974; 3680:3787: 0.97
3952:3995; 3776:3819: 1.00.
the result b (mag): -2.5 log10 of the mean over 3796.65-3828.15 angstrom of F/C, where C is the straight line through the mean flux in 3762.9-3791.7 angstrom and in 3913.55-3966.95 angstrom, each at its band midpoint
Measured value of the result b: 0.04 mag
